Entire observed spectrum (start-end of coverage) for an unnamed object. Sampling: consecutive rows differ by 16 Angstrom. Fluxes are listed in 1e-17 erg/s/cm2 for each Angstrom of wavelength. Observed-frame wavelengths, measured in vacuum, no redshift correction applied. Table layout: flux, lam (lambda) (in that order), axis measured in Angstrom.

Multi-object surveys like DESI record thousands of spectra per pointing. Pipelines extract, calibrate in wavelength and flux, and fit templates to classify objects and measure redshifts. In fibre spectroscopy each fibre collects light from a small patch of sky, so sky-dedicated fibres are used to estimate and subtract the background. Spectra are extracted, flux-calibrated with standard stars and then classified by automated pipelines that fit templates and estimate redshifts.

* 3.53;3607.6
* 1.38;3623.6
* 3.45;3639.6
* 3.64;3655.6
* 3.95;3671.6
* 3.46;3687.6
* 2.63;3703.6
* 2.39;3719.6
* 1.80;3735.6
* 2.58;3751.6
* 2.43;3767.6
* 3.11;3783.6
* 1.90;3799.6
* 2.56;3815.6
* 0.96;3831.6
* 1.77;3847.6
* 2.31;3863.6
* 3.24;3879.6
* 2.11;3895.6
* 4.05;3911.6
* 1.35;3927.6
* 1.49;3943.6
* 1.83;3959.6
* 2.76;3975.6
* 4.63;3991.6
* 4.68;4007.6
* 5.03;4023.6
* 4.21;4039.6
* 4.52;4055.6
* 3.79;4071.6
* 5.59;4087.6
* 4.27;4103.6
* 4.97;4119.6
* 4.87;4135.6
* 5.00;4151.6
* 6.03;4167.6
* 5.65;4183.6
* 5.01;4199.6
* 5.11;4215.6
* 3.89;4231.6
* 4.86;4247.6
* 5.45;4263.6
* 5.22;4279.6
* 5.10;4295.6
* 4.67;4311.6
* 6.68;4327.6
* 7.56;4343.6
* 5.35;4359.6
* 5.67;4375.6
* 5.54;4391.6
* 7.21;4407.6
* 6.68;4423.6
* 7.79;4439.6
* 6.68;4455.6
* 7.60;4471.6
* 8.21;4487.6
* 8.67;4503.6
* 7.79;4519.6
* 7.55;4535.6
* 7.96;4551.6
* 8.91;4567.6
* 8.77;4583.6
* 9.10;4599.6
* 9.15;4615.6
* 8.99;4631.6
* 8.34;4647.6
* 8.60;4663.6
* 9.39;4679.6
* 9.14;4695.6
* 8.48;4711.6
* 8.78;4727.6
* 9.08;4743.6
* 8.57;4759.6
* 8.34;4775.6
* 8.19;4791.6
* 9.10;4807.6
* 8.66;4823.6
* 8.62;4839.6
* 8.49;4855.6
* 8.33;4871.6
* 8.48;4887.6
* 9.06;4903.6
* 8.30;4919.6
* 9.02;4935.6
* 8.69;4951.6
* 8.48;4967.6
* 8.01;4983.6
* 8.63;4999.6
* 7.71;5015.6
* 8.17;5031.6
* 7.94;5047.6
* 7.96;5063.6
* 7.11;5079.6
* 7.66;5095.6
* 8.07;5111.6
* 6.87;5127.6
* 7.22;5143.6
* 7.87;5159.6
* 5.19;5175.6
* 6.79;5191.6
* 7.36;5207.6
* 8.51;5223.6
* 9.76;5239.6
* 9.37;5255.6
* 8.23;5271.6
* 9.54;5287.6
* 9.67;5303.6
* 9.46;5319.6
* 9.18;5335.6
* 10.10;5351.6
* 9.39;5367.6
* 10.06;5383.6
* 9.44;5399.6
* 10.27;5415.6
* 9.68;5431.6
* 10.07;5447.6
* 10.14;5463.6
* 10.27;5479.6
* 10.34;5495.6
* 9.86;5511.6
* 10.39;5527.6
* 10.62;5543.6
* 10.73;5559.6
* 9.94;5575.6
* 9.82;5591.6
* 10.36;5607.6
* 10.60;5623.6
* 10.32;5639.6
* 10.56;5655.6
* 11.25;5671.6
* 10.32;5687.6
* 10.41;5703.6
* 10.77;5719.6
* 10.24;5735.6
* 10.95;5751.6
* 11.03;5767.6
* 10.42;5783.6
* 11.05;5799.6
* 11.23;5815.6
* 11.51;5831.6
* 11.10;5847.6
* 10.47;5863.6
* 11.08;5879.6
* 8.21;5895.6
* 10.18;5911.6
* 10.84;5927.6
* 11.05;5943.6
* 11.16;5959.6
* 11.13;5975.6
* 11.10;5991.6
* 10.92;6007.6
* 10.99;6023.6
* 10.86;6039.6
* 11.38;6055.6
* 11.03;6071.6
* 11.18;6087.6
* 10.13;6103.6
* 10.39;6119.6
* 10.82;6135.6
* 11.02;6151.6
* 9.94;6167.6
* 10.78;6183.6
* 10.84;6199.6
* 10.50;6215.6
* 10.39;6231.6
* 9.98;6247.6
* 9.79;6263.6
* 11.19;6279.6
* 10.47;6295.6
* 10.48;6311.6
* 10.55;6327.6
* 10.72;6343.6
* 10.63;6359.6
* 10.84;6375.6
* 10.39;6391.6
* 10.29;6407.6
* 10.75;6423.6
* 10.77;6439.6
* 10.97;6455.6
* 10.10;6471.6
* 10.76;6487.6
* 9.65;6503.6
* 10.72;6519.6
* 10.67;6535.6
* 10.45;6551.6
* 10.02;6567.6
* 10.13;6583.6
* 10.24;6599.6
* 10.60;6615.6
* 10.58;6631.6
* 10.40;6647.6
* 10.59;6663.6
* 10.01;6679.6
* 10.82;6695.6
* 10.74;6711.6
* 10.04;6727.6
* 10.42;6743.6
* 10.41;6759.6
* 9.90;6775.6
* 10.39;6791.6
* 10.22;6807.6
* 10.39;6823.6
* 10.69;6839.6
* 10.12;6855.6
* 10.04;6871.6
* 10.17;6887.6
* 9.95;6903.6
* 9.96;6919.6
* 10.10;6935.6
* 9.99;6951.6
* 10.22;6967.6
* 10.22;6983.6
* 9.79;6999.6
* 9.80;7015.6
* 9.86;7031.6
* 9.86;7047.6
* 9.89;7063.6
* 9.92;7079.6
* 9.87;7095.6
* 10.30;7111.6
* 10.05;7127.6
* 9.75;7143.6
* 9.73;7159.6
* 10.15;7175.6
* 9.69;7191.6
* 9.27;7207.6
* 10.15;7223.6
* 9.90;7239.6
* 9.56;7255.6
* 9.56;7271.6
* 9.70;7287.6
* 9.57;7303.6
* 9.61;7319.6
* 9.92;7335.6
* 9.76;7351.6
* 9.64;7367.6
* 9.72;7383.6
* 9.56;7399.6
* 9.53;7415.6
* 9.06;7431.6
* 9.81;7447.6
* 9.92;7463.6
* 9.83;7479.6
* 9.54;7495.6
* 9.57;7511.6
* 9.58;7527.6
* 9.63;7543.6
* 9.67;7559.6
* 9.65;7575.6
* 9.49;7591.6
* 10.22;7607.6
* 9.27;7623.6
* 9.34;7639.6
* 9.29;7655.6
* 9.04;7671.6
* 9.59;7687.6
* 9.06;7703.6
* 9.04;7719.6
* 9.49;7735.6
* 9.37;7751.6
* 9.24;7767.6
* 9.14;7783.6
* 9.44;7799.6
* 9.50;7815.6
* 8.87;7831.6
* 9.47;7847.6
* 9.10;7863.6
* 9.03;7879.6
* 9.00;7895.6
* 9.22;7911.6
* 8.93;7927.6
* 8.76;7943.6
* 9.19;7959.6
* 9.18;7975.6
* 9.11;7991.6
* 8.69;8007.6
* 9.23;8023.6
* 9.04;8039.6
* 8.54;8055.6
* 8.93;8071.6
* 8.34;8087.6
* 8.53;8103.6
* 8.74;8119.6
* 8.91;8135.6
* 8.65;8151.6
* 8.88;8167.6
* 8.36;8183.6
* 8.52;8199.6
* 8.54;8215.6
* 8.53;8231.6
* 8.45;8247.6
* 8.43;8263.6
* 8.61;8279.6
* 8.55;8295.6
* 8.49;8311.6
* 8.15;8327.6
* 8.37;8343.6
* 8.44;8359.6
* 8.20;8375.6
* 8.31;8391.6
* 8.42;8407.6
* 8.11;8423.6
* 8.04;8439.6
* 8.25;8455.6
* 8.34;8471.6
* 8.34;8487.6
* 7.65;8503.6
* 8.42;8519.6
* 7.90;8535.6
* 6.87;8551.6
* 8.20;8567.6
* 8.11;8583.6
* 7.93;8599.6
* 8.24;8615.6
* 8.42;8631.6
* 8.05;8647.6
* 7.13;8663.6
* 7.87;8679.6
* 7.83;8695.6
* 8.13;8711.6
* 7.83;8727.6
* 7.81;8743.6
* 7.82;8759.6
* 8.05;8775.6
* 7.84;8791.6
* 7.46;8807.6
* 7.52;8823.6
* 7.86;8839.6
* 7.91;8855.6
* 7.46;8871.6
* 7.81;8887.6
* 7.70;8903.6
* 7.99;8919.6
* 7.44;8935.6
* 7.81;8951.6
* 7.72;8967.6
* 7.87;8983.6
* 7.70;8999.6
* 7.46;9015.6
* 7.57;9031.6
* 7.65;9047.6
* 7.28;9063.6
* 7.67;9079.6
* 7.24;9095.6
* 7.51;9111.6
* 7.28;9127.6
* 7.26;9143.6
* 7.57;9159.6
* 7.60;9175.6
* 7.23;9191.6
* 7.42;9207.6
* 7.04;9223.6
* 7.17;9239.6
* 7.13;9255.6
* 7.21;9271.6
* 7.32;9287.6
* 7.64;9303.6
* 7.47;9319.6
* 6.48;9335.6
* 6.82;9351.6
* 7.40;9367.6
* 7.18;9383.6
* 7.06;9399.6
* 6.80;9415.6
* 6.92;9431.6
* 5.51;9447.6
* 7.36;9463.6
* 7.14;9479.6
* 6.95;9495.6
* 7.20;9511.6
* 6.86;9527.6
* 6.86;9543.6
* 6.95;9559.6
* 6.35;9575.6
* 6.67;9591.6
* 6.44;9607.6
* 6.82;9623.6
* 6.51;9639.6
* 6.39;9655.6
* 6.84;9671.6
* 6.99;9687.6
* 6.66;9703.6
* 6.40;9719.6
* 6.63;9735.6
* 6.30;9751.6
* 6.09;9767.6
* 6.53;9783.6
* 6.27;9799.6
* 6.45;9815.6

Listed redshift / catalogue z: 0.00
